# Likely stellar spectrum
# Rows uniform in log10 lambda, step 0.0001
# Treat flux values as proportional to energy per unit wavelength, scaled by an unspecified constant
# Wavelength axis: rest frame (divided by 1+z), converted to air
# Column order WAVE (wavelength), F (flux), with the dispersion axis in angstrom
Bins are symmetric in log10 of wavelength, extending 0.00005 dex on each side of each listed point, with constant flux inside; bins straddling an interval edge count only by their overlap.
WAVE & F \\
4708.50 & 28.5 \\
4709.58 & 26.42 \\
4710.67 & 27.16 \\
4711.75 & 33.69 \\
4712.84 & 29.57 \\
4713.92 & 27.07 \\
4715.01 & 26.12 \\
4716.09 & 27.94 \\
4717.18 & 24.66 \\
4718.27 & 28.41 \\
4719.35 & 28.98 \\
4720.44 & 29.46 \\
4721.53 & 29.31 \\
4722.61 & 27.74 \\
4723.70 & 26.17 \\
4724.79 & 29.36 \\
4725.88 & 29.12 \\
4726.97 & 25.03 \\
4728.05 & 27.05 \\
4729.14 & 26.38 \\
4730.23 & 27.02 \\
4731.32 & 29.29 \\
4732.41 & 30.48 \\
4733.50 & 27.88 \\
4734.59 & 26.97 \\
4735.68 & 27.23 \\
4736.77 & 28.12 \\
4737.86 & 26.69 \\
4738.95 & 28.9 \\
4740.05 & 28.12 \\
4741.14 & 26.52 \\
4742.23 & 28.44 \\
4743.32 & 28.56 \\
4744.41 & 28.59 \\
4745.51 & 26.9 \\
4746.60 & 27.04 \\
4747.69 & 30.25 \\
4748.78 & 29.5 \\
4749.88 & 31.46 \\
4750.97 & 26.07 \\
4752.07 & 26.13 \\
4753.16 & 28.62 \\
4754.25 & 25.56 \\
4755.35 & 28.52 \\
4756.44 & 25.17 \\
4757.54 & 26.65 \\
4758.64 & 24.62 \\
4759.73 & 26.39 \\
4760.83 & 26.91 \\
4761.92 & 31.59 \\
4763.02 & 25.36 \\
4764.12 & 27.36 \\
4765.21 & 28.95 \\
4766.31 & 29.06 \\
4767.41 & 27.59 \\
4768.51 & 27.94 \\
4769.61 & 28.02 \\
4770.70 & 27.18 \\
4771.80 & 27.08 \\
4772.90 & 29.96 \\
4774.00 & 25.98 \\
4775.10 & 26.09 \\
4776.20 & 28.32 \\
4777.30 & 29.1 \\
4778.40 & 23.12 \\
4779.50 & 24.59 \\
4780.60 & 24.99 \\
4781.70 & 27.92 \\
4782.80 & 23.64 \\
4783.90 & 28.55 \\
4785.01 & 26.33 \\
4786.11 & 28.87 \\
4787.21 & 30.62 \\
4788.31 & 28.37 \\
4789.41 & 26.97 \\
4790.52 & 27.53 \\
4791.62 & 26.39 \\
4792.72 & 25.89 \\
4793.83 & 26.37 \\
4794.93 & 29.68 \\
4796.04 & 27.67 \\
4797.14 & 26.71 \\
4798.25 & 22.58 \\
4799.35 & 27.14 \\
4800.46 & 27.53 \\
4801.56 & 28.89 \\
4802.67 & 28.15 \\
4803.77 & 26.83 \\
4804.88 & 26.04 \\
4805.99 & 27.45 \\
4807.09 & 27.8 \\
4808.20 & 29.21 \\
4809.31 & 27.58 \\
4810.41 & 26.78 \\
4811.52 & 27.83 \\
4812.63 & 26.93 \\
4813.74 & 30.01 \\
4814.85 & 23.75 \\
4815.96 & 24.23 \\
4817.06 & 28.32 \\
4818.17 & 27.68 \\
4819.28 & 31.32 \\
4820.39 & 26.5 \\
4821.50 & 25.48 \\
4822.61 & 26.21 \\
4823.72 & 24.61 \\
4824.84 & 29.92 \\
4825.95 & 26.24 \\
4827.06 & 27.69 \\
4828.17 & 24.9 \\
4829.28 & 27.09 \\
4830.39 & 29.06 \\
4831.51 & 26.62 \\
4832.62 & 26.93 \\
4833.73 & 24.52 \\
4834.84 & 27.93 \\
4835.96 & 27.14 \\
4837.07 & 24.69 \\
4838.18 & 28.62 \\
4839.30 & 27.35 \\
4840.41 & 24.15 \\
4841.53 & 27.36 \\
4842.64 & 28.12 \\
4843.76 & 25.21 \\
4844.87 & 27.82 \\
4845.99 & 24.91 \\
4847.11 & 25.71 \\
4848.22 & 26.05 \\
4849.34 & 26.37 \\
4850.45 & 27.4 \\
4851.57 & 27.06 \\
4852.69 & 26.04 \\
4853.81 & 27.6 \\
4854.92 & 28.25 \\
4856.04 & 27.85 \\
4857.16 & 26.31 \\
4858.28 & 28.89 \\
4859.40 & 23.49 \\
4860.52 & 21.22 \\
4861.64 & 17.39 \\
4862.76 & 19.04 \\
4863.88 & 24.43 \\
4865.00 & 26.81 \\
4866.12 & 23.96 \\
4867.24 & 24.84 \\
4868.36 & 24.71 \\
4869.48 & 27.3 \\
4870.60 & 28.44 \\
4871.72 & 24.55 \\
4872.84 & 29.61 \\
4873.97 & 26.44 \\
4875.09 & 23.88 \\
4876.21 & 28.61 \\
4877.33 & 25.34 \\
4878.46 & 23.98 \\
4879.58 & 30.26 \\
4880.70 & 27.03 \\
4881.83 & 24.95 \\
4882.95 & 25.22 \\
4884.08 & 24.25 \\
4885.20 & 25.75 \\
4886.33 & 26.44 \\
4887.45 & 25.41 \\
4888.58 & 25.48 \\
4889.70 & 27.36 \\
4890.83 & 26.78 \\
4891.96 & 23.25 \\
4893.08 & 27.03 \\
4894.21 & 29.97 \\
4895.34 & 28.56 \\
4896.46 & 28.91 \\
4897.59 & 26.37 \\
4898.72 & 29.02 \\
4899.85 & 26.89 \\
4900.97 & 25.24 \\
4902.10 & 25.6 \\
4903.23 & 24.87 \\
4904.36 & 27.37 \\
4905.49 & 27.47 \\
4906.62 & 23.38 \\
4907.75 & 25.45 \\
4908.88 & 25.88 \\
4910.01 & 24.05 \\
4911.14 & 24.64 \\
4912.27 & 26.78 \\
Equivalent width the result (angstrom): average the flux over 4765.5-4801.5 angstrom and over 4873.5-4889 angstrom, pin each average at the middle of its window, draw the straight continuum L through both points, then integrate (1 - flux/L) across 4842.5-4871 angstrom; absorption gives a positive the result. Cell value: 0.8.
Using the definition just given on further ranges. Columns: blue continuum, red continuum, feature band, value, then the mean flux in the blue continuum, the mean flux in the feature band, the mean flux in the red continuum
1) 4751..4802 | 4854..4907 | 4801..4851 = -0.75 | 27.1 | 27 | 25.9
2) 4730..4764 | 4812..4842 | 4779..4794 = 0.19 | 27.7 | 26.9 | 26.9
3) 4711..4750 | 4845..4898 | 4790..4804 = 0.04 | 28.1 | 27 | 26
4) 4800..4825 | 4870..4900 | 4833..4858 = 0.30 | 27.3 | 26.7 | 26.7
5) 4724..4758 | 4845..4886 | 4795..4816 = -0.34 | 27.8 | 27.1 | 25.7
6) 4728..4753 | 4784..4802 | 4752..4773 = 0.25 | 28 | 27.4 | 27.4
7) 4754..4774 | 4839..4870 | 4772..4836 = -1.19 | 27.4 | 27.1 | 25.5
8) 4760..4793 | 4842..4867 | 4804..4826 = -0.67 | 27.3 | 27.2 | 25.4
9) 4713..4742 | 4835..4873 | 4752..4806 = -0.39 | 27.7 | 27.1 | 25.8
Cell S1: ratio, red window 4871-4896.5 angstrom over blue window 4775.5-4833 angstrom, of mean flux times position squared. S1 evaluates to 1.0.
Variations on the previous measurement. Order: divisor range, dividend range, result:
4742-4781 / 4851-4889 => 0.98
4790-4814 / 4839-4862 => 0.97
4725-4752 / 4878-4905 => 1.01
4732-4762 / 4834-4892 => 0.98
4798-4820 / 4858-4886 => 0.94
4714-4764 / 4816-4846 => 1.01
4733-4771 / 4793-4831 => 1.01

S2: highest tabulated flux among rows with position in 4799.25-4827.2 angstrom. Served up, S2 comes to 31.32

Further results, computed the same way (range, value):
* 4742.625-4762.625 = 31.59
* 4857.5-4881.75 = 30.26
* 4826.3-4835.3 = 29.06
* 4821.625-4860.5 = 29.92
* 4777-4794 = 30.62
